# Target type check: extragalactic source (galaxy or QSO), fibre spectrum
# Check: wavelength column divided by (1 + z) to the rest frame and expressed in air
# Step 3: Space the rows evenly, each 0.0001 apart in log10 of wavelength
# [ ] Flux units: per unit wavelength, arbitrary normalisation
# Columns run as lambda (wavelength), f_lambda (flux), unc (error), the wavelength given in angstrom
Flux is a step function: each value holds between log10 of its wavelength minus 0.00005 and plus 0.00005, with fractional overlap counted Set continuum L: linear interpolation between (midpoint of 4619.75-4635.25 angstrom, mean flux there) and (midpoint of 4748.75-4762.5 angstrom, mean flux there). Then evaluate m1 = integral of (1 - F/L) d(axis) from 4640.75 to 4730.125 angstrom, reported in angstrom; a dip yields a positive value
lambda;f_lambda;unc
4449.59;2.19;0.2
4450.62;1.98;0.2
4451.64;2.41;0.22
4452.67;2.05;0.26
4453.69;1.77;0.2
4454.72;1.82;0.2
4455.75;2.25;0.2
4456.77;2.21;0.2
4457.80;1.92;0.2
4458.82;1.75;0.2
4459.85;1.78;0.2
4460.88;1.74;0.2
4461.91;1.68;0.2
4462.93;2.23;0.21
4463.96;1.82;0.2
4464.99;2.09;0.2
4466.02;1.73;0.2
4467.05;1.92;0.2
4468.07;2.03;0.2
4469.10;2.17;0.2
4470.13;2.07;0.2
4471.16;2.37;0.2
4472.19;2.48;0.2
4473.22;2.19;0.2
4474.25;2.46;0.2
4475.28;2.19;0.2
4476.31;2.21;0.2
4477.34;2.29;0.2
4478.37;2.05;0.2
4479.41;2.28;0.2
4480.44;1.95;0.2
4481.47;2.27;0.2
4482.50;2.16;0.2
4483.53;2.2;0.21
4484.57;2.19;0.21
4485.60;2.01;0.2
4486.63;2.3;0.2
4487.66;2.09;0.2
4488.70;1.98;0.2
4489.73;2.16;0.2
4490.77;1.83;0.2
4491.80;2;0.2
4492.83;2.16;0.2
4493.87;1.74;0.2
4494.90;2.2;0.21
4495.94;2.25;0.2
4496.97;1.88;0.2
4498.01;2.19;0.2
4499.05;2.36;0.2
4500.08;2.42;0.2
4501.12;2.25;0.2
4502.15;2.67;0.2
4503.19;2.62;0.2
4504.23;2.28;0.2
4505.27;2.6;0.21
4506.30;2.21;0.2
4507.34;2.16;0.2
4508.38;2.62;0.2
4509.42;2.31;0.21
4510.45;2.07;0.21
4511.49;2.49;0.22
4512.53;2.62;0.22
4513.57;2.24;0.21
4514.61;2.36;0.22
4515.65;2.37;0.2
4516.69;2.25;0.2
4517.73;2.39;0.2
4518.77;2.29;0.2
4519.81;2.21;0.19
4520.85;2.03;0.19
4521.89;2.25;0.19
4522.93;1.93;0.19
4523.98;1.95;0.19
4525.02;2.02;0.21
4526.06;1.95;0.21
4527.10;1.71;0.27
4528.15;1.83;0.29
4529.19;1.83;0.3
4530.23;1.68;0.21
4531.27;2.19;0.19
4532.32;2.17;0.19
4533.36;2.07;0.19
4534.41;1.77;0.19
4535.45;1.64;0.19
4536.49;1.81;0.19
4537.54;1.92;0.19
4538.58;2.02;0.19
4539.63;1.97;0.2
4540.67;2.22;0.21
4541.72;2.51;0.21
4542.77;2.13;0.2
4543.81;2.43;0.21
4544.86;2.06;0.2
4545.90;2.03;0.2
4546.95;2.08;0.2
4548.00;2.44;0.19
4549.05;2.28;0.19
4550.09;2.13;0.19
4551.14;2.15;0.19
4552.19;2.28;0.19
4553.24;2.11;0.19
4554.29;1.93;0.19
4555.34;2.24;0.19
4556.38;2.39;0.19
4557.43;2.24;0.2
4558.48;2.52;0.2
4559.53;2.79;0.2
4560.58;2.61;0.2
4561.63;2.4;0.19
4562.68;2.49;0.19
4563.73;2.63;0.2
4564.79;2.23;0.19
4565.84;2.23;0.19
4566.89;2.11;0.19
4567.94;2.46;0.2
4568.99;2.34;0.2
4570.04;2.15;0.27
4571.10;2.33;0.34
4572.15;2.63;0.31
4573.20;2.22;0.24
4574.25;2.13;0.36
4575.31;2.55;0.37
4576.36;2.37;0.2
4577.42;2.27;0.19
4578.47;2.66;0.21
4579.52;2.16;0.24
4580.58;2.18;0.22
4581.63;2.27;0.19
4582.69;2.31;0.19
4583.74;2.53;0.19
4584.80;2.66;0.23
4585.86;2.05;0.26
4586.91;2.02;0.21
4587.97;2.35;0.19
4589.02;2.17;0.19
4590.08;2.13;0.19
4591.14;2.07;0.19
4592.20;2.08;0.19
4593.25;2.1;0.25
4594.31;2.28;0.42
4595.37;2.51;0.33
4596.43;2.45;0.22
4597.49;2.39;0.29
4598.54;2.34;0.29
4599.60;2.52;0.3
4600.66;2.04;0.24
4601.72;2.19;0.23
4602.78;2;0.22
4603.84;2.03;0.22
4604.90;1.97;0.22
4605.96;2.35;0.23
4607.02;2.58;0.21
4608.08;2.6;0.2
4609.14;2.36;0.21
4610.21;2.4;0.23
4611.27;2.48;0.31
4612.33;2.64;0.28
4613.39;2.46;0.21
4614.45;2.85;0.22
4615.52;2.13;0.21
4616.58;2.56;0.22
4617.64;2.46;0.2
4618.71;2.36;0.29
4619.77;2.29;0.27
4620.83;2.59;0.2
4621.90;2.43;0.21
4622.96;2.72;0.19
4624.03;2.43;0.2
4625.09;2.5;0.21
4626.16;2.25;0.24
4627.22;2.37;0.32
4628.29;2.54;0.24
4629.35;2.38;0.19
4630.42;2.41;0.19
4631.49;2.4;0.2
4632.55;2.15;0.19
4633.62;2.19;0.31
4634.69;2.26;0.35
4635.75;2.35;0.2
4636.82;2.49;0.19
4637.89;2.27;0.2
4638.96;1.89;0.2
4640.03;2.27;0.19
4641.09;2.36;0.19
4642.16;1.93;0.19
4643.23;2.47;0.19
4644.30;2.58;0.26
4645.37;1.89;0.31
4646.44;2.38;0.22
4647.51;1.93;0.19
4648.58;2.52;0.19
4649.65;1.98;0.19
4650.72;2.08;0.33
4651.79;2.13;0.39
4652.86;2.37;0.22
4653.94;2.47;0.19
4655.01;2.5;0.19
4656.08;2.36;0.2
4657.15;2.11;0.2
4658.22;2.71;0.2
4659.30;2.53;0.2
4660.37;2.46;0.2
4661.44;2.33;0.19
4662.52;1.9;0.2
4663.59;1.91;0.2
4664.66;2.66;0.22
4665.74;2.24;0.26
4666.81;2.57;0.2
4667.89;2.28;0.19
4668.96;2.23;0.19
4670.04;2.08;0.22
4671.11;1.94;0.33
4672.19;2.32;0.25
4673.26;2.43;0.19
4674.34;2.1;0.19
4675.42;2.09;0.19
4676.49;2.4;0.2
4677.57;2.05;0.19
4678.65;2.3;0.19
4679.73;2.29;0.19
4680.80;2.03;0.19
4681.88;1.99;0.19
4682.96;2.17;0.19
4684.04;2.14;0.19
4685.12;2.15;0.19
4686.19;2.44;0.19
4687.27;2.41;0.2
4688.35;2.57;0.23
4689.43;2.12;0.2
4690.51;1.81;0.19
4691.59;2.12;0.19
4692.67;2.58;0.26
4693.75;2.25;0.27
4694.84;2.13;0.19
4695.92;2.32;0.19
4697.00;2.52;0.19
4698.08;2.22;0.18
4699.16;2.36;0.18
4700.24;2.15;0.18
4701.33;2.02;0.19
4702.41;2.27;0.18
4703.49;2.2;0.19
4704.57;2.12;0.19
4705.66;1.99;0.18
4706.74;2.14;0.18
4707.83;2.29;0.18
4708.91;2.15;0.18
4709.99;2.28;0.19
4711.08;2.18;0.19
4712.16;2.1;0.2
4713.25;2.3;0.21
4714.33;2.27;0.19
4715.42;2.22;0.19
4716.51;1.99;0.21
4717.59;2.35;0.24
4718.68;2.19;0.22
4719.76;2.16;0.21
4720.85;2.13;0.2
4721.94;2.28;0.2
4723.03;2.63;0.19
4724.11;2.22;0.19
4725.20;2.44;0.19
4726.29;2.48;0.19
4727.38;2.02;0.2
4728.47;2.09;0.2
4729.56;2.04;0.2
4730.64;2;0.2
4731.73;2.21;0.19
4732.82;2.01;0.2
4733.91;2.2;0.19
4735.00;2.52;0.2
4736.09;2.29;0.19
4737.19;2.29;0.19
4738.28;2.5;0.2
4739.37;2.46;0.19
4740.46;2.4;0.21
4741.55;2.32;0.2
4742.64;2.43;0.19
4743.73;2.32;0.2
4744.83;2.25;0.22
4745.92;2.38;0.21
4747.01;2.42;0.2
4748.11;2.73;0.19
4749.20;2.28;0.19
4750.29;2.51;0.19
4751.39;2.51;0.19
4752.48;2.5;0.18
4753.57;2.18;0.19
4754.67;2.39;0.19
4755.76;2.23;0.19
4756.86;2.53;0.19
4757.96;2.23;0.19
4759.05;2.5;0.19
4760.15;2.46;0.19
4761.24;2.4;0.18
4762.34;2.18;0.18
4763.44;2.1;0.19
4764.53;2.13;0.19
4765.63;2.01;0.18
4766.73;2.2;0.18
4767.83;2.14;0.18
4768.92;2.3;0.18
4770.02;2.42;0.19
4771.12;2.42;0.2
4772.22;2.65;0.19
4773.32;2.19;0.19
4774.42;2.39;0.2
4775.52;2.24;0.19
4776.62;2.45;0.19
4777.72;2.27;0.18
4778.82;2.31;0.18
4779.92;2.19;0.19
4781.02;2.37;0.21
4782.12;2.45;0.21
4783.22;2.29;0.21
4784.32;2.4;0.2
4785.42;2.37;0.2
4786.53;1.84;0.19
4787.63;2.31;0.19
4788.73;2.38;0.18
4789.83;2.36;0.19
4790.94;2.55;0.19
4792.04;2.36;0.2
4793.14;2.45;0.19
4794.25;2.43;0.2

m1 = 5.7 angstrom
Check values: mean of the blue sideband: 2.4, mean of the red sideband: 2.38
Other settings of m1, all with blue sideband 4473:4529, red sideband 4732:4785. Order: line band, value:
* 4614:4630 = -1.35 angstrom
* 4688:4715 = 1.07 angstrom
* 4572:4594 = -0.33 angstrom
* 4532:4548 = 1.09 angstrom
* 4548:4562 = -0.57 angstrom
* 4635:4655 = 0.24 angstrom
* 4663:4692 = 0.99 angstrom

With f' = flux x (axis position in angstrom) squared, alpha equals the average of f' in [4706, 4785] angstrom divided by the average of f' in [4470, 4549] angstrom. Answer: 1.18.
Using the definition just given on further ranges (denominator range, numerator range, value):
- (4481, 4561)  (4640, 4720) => 1.10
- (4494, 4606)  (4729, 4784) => 1.14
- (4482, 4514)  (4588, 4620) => 1.09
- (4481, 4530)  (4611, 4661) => 1.14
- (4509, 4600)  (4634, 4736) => 1.06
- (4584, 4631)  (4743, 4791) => 1.06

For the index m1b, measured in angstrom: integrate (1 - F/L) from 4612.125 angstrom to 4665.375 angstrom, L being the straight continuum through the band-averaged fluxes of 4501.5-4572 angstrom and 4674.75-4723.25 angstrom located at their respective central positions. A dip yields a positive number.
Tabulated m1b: -3.00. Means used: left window 2.22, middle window 2.34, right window 2.22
